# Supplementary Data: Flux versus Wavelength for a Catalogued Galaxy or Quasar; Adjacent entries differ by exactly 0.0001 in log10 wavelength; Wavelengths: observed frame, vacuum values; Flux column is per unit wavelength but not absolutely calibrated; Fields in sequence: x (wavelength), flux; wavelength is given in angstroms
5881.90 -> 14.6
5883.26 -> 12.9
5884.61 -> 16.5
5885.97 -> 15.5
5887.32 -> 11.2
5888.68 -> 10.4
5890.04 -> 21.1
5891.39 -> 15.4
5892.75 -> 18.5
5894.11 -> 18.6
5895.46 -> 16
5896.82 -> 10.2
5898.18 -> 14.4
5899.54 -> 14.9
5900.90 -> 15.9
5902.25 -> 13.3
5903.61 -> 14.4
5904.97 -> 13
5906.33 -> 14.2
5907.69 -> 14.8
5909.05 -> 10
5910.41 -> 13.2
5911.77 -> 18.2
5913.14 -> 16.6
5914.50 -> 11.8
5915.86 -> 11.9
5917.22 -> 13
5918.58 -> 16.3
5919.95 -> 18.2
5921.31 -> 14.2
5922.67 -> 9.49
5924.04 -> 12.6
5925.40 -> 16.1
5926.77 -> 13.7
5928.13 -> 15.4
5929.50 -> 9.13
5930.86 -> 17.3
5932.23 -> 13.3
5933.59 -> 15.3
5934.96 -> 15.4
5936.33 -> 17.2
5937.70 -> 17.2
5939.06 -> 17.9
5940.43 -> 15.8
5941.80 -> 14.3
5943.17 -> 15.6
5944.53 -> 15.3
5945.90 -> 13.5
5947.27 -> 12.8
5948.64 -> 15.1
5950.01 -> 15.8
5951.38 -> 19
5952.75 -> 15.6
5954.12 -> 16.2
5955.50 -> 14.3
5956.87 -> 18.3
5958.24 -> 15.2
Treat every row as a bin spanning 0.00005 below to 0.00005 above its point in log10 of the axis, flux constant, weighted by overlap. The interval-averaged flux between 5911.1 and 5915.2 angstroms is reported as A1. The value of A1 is 15.5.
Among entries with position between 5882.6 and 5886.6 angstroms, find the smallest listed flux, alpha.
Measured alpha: 12.9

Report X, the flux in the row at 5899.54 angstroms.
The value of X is 14.9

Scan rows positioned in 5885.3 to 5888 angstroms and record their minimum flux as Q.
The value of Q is 11.2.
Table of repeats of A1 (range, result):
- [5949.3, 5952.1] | 17.4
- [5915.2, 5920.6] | 14.8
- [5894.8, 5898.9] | 13.5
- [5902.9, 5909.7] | 13.3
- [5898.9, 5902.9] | 14.7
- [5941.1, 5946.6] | 14.7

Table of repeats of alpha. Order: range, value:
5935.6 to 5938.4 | 17.2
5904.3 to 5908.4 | 13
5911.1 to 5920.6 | 11.8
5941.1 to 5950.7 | 12.8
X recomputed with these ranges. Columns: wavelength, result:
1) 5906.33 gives 14.2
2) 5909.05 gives 10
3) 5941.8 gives 14.3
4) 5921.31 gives 14.2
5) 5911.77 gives 18.2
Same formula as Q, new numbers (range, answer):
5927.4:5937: 9.13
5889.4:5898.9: 10.2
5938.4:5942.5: 14.3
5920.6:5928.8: 9.49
